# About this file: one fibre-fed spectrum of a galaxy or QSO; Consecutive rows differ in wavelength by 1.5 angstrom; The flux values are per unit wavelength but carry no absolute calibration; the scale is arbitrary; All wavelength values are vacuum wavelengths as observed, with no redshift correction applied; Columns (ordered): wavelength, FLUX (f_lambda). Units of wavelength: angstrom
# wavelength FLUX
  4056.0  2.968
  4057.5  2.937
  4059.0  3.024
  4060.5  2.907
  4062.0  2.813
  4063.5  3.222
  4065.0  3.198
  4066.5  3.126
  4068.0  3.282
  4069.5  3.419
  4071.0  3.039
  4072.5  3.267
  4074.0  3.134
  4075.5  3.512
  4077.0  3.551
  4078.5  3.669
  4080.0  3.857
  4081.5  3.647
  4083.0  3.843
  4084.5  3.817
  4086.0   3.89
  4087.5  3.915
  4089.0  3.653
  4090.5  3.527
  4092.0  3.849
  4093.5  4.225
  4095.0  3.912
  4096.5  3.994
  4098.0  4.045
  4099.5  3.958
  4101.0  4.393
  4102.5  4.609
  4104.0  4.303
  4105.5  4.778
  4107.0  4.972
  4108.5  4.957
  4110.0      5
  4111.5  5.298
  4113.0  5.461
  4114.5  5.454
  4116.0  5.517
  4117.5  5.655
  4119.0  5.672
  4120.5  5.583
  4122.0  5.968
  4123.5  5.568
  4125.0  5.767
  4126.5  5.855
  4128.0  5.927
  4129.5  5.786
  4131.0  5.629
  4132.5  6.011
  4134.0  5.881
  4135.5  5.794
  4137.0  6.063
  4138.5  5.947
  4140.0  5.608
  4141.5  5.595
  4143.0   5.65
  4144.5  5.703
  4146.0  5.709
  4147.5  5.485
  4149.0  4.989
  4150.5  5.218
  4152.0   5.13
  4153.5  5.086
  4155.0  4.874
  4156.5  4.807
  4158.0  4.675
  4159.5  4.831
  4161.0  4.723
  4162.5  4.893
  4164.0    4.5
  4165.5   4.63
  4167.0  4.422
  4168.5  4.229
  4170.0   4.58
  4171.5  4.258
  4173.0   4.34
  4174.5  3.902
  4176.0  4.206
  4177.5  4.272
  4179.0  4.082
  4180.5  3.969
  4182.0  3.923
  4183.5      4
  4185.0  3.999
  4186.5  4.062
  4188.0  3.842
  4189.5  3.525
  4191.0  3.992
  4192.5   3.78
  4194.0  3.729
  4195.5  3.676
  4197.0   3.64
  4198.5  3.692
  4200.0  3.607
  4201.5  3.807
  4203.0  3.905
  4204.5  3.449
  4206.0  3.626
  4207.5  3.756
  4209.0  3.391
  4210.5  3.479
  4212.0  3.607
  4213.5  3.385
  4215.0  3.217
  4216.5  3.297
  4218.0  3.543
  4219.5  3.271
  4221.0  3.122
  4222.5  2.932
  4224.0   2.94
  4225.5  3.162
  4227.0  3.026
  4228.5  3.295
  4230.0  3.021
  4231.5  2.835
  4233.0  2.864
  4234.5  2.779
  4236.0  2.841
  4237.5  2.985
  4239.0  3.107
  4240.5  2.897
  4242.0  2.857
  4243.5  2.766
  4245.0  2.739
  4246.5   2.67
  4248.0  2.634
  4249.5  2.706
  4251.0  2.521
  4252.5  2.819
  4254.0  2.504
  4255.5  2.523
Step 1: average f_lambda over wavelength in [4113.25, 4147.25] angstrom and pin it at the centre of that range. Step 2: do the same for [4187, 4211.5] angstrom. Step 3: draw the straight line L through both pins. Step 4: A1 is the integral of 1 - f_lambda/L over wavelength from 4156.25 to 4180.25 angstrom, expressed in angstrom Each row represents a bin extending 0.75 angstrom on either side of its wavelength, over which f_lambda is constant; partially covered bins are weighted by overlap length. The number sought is 0.9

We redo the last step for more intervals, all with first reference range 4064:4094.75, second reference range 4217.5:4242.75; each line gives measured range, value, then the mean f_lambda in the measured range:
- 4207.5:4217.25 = -1.1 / 3.42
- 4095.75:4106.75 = -2.6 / 4.33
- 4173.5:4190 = -4.1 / 3.99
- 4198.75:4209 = -1.8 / 3.67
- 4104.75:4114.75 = -4.8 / 5.12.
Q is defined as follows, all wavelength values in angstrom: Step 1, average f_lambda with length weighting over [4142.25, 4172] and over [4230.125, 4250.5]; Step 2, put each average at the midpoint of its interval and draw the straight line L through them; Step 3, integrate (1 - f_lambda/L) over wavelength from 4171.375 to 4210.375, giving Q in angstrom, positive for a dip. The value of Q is 2.09 angstrom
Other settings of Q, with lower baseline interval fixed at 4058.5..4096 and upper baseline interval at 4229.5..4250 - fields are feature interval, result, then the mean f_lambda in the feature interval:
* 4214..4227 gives -1.19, 3.18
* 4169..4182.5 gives -4.70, 4.18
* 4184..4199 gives -3.79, 3.8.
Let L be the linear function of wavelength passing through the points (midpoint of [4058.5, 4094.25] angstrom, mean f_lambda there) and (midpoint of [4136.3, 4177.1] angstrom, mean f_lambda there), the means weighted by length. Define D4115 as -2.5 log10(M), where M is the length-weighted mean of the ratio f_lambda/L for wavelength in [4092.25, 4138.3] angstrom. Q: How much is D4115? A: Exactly -0.228 mag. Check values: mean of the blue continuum 3.48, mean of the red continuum 4.96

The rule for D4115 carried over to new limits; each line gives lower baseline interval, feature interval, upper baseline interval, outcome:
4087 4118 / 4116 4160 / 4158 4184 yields -0.24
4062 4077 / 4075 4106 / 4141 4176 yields -0.09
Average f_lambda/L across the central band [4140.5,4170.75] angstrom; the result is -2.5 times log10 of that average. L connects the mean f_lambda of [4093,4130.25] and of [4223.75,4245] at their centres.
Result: -0.16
